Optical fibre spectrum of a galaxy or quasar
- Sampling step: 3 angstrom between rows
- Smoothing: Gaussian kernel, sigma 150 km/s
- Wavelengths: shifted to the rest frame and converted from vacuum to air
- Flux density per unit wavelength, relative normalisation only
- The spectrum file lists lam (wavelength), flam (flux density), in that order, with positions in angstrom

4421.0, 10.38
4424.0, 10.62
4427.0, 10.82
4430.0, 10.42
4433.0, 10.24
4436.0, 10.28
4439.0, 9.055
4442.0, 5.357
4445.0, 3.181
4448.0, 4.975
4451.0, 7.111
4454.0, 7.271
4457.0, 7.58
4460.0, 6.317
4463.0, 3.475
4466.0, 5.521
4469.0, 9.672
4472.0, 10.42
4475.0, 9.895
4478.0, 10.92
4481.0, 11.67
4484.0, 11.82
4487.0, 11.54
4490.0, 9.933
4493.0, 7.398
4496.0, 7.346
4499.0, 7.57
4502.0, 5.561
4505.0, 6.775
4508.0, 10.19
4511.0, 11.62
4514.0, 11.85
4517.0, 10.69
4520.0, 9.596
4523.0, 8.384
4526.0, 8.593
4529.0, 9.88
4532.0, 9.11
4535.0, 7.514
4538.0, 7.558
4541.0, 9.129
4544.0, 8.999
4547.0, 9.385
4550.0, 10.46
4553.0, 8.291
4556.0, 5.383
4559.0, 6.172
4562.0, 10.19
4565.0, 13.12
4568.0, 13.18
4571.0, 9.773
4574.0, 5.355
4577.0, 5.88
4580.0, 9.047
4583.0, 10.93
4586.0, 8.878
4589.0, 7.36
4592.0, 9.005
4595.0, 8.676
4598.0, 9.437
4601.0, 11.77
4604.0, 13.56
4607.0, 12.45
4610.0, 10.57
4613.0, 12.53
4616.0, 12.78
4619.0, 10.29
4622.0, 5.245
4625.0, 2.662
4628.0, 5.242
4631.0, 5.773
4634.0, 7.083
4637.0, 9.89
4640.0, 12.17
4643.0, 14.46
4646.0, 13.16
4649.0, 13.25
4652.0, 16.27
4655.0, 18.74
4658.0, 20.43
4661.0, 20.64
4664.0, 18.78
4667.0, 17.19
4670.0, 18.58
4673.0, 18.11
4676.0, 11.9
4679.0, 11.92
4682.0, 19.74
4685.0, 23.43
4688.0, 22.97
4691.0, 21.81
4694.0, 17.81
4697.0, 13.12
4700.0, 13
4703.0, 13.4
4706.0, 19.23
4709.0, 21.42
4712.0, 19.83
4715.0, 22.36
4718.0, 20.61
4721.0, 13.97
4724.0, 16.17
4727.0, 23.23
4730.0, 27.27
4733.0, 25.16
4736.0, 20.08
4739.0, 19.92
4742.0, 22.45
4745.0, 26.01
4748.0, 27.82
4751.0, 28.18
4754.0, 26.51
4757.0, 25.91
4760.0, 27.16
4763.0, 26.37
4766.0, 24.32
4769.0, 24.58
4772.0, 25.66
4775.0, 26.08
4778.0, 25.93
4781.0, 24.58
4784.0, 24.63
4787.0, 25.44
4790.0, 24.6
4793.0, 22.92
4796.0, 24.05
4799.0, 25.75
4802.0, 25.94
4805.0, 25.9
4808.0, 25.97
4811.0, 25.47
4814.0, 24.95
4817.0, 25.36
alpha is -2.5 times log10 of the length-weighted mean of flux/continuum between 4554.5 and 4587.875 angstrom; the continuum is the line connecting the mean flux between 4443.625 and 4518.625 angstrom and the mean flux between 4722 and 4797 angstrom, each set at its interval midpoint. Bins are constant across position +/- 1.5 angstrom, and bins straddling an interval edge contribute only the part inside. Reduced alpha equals 0.46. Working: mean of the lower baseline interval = 8.42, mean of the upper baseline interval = 24.5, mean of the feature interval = 8.88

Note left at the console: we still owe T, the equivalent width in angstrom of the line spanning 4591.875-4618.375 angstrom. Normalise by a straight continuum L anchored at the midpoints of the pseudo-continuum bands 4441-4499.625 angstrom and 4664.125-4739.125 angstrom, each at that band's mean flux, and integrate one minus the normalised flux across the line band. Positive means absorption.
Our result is 5.67 angstrom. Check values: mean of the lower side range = 7.98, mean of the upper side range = 18.9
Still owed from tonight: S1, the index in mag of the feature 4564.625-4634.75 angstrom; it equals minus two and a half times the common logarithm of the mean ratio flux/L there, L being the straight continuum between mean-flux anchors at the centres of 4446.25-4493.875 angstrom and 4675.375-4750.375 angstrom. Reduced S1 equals 0.497 mag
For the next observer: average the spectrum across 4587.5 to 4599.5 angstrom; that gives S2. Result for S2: 8.62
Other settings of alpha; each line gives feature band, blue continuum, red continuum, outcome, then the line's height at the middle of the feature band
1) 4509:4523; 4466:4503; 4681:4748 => 0.02 mag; 10.9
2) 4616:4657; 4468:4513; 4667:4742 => 0.46 mag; 16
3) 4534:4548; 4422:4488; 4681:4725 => 0.38 mag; 12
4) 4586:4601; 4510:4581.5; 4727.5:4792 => 0.38 mag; 12.7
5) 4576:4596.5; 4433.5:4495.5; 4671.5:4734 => 0.50 mag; 13.6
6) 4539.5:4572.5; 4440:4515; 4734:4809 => 0.32 mag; 12.7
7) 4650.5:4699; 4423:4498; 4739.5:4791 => 0.13 mag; 20.5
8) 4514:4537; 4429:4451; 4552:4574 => -0.07 mag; 8.69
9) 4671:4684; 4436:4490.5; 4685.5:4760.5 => 0.20 mag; 19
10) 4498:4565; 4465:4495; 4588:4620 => 0.16 mag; 10.3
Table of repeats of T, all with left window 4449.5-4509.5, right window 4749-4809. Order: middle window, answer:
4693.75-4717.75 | 4.2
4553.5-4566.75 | 4.4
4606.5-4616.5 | 2.5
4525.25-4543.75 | 4.6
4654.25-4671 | -0.2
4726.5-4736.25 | -0.7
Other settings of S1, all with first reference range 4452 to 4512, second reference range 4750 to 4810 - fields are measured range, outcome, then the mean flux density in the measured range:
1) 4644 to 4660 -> 0.115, 16.4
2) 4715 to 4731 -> 0.105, 20.2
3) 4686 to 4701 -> 0.138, 18.1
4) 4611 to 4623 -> 0.478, 10.4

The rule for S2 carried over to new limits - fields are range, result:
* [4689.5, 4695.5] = 19.8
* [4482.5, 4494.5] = 10.2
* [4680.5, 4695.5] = 21.2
